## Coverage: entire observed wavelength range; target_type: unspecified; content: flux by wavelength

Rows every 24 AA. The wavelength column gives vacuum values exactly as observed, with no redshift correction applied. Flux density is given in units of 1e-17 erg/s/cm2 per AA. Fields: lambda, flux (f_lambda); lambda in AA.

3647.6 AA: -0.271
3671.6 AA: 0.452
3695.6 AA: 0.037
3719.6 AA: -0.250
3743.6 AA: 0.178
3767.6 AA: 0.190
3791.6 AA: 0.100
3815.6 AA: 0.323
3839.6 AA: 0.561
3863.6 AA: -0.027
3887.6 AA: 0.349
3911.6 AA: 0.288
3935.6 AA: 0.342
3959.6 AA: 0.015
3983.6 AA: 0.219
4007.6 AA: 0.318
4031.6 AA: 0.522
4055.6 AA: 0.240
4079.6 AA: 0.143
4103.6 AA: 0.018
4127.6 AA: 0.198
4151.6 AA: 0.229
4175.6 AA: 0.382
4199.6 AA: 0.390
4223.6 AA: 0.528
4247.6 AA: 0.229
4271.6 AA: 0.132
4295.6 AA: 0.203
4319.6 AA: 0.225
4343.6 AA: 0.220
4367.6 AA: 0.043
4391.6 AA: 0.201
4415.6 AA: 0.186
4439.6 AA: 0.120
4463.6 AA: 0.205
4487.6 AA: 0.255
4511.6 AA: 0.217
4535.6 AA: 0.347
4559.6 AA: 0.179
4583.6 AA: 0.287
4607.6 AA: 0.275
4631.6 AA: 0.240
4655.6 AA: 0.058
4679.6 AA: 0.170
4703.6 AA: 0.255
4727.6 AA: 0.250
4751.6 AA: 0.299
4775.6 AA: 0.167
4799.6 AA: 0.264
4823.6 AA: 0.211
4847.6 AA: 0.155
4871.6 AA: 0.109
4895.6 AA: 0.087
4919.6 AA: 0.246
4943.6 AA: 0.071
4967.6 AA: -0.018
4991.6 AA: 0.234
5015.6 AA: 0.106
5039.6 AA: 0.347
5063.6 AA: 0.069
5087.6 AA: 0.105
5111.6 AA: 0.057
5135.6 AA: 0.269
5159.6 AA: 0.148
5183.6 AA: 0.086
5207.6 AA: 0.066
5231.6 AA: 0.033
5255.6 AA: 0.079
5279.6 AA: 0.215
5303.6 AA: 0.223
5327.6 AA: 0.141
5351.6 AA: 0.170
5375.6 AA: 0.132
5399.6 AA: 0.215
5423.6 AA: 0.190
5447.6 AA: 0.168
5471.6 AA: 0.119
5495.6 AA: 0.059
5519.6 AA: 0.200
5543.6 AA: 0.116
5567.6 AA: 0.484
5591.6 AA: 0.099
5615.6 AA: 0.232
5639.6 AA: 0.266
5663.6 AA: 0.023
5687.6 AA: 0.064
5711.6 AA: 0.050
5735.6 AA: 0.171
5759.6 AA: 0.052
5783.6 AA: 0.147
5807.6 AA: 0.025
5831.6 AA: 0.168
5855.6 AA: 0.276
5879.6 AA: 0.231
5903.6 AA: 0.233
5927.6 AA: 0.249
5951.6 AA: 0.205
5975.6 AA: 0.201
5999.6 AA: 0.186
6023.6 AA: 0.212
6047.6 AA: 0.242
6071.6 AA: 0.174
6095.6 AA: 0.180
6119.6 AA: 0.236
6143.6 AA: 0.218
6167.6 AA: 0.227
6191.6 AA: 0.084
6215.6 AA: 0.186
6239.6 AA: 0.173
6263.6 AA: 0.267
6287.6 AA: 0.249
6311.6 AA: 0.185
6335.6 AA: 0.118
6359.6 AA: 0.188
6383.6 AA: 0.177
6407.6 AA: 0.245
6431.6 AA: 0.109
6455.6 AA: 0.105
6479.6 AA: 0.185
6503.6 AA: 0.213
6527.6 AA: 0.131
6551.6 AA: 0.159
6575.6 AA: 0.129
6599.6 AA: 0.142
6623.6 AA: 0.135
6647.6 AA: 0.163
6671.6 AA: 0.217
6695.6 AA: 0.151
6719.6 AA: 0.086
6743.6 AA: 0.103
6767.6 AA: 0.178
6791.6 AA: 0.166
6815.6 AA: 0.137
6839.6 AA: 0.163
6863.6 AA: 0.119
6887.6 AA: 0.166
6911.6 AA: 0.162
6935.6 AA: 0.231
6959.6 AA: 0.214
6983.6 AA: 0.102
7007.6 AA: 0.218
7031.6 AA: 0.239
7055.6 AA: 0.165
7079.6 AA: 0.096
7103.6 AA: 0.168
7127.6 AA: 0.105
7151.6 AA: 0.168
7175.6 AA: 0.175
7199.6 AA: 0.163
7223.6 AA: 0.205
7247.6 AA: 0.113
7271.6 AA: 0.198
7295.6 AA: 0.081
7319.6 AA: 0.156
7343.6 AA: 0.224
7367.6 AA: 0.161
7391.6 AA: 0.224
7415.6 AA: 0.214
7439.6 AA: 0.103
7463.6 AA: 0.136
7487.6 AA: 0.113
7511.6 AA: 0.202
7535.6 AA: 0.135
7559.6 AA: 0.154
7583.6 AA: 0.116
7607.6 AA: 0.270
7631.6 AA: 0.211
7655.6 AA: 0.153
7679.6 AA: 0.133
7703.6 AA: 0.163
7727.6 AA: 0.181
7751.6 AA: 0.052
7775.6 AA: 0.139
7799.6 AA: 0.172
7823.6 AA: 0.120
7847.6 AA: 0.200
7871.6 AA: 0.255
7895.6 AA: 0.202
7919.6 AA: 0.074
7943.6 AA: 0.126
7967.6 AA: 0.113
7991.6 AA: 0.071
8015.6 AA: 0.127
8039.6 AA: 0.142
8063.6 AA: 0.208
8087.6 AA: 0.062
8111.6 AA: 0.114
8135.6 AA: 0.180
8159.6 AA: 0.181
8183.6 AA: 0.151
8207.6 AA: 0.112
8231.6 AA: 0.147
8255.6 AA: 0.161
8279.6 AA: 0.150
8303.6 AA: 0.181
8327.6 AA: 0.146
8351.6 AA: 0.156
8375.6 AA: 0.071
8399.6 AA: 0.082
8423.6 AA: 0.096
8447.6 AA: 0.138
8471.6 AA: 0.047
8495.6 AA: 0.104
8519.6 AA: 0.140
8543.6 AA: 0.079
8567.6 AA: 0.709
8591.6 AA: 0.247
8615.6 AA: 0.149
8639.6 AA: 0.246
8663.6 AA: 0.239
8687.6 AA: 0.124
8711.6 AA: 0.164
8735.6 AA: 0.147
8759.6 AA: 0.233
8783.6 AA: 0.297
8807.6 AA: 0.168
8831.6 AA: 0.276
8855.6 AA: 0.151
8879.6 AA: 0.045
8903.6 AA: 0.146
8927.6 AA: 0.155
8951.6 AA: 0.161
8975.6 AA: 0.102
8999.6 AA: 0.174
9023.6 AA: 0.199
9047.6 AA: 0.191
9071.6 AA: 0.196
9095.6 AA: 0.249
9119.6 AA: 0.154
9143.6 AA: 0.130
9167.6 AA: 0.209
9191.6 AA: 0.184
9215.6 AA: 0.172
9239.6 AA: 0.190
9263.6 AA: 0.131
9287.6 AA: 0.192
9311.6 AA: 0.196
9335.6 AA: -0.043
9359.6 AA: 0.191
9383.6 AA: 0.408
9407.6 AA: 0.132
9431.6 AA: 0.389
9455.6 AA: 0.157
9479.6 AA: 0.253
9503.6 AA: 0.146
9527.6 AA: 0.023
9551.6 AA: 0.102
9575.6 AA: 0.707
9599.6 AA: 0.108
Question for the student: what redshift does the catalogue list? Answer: 1.300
